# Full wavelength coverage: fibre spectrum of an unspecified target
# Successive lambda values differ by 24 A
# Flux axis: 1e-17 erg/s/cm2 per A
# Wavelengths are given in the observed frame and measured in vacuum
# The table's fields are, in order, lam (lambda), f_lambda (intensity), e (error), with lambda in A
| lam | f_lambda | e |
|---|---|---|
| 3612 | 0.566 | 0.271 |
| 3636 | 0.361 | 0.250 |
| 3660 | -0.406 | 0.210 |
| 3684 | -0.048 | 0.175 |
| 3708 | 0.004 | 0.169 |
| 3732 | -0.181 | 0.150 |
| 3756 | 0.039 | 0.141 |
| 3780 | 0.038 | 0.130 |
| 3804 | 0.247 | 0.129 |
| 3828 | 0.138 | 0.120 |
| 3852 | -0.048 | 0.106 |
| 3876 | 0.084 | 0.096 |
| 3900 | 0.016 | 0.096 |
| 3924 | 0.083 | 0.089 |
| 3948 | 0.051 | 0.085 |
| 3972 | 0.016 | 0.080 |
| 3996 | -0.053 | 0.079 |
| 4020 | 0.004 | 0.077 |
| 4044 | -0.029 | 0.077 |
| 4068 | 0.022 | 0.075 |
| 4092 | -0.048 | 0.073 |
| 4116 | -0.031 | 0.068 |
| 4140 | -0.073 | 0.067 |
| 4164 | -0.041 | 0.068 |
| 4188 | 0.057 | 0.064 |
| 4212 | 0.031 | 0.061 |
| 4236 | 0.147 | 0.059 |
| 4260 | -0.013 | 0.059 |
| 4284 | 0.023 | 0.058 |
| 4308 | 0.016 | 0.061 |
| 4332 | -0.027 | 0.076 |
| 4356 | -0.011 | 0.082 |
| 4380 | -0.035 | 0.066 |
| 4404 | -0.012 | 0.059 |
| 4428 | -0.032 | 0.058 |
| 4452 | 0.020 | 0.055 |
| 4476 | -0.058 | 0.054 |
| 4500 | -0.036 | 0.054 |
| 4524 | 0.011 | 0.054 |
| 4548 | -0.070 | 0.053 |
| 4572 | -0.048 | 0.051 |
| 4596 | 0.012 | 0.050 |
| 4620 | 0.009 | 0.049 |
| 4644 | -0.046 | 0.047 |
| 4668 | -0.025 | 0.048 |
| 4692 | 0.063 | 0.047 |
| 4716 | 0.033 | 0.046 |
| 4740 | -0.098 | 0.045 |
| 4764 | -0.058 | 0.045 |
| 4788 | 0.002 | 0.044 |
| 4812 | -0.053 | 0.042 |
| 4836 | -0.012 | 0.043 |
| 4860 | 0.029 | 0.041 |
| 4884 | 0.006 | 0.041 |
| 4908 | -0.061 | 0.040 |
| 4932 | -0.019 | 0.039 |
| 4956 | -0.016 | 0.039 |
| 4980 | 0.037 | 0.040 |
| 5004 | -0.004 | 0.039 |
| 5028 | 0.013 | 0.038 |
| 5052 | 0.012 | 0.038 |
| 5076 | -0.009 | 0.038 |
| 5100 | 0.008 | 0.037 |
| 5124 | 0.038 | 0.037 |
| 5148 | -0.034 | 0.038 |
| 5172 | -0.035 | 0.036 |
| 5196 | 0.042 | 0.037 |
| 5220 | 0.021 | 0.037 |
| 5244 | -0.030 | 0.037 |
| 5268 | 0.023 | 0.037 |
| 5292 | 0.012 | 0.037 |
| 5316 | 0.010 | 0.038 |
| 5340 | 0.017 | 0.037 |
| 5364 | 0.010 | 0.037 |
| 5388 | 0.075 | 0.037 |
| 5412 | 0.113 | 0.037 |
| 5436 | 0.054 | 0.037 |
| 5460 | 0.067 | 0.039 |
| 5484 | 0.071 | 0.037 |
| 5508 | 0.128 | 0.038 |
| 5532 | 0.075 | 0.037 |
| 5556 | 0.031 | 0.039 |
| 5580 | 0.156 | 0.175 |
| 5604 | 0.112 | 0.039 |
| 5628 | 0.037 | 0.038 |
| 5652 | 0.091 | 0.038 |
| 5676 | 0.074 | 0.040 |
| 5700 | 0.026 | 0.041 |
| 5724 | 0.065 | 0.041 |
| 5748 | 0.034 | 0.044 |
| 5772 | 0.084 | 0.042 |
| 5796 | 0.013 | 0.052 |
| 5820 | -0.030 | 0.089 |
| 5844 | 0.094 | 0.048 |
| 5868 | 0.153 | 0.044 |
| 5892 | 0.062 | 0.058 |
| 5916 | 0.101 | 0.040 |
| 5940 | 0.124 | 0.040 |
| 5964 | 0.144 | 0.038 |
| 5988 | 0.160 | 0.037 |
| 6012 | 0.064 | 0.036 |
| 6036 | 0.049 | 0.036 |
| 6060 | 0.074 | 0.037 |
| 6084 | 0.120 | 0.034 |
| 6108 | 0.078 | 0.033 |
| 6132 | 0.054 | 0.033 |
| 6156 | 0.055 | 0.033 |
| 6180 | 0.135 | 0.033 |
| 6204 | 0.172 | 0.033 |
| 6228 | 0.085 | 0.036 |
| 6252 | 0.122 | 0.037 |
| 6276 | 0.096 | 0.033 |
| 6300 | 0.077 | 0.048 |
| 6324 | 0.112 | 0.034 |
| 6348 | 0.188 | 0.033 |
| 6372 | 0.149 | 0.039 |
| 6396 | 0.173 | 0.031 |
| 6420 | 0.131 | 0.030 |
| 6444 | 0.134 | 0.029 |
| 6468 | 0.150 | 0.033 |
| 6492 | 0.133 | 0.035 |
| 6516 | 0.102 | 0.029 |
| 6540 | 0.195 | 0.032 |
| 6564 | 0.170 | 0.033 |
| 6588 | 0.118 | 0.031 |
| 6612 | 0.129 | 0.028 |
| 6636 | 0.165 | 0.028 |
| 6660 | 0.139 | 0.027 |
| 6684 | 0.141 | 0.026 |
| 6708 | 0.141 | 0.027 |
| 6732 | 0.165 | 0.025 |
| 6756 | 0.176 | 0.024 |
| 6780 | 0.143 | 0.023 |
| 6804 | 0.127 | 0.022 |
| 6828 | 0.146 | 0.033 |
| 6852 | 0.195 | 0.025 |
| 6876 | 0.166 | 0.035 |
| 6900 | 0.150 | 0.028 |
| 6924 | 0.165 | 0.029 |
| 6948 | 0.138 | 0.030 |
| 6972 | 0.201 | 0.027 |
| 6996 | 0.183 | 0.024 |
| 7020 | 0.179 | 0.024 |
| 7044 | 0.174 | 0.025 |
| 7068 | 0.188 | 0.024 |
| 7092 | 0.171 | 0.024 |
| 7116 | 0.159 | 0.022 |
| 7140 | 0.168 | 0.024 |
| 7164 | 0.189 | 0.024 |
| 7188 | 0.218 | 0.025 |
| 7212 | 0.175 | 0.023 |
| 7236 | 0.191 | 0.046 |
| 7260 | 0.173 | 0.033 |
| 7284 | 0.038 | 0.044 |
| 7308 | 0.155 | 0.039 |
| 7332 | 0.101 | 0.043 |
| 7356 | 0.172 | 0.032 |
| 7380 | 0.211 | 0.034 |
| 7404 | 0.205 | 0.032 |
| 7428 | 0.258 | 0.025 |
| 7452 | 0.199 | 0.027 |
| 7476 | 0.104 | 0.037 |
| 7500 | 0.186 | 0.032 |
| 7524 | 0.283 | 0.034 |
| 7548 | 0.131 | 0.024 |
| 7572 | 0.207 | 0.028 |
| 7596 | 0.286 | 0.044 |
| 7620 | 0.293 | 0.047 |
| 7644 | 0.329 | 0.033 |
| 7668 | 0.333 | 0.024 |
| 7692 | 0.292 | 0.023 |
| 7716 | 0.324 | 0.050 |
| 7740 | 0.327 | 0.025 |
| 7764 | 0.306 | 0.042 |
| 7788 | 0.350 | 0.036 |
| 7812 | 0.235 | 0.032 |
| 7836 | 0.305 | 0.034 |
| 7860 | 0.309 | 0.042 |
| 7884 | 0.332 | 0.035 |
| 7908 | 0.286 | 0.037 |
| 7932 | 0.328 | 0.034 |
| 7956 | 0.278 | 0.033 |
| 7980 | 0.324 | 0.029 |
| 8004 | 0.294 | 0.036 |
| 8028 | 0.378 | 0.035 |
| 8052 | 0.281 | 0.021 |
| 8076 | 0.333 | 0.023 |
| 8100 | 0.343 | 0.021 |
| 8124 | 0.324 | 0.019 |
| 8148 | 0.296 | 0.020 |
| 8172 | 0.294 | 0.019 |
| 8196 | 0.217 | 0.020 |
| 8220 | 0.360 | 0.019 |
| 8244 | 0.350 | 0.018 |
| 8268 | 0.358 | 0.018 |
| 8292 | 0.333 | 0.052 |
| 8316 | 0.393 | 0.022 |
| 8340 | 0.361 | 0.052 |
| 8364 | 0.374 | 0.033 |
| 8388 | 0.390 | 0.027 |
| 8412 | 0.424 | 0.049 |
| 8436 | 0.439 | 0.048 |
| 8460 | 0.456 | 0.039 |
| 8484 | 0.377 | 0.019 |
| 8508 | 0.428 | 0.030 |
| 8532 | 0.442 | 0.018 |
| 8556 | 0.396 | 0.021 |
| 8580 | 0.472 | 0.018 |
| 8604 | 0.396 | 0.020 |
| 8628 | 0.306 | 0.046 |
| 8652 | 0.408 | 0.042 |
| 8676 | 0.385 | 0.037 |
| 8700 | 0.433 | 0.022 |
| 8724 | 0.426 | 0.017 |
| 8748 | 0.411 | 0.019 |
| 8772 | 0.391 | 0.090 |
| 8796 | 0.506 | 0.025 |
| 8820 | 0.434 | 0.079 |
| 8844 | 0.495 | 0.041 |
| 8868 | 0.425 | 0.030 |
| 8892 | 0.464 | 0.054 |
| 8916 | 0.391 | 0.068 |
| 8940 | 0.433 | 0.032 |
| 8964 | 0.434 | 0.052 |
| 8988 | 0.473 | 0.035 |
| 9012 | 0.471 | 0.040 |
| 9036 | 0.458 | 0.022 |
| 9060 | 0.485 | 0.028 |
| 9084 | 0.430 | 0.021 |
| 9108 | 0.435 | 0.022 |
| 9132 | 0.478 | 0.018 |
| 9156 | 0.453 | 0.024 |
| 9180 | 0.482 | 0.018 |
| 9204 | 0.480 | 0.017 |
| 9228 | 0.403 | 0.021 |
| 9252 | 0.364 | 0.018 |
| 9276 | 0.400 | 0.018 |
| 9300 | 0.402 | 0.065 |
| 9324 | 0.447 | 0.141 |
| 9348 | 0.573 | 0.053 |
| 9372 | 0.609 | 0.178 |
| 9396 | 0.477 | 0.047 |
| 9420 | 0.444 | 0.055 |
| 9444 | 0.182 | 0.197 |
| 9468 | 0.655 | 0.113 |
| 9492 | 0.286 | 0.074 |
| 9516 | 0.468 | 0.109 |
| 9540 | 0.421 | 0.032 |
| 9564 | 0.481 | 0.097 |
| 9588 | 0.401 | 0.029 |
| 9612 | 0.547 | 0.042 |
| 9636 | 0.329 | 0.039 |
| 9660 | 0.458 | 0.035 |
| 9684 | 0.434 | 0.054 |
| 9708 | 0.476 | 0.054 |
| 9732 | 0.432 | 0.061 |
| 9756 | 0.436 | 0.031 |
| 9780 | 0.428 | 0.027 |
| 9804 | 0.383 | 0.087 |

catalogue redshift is 0.903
